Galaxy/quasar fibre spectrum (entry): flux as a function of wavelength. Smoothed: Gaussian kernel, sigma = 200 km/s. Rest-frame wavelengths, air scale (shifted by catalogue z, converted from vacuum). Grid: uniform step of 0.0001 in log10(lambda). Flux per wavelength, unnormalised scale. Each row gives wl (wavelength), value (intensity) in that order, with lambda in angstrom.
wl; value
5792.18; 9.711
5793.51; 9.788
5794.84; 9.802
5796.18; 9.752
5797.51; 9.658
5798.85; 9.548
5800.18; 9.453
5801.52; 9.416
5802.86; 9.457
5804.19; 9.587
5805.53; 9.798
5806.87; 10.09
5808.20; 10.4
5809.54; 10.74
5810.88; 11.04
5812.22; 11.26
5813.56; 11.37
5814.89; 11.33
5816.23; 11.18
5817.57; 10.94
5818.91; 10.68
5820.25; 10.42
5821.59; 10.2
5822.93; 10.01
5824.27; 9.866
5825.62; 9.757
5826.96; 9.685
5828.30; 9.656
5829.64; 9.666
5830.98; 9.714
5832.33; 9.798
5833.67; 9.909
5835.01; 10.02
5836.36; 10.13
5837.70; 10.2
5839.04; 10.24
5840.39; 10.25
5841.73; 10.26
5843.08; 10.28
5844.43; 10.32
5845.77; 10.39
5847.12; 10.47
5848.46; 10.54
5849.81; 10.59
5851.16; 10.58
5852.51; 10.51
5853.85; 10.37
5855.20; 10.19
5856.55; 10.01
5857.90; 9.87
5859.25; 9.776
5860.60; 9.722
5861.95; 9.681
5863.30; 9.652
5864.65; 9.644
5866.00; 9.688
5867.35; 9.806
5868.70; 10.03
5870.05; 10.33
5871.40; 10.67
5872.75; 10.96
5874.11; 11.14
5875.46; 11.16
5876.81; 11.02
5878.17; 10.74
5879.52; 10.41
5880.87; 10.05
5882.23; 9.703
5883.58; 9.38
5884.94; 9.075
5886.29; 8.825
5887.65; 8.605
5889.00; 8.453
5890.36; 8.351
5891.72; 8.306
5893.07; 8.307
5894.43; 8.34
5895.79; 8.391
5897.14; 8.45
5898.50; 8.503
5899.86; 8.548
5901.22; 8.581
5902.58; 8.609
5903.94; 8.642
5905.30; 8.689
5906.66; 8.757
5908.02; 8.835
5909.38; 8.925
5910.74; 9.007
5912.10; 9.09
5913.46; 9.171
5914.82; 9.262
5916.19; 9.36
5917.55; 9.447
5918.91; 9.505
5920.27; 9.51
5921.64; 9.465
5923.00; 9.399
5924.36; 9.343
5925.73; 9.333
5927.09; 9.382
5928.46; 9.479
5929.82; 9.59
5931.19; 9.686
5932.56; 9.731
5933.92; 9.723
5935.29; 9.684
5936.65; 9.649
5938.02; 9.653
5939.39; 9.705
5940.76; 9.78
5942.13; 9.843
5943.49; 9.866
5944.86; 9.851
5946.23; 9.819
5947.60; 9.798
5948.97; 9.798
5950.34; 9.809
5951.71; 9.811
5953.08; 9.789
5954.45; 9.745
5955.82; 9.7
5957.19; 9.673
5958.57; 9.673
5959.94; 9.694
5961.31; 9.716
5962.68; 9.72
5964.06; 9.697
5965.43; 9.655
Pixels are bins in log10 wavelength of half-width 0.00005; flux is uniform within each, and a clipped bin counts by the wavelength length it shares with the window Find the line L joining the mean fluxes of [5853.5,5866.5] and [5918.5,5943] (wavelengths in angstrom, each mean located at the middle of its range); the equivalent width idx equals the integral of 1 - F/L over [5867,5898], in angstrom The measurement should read 0.6 angstrom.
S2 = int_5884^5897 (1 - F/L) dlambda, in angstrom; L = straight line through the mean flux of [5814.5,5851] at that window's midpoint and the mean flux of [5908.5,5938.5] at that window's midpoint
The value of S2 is 1.6 angstrom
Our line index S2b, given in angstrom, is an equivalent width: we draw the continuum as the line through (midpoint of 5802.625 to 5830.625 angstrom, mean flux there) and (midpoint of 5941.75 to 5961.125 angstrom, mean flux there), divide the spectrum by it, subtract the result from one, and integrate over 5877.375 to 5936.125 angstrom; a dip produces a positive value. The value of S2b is 4.9 angstrom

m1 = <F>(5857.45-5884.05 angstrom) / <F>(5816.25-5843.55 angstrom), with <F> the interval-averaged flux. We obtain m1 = 1.0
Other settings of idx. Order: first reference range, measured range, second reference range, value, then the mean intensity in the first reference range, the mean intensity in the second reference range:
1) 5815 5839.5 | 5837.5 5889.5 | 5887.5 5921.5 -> -3.2 angstrom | 10.1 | 8.8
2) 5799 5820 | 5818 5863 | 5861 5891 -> 0.3 angstrom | 10.4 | 9.88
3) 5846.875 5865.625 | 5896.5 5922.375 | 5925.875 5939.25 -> 2.1 angstrom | 10.1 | 9.61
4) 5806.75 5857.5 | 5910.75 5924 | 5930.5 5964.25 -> 0.8 angstrom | 10.3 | 9.74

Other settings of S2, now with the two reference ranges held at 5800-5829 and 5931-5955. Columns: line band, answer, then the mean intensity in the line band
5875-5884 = -0.3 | 10.4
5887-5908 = 3.0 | 8.51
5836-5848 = -0.1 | 10.3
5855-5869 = 0.4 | 9.8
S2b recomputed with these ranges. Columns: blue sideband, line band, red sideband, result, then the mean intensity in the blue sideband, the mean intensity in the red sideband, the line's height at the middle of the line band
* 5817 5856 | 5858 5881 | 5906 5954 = -0.7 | 10.2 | 9.51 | 9.95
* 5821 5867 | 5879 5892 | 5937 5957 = 1.1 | 10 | 9.78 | 9.94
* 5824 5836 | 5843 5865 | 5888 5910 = -1.9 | 9.79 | 8.54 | 9.35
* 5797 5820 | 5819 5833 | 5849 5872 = 0.5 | 10.4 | 10.1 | 10.3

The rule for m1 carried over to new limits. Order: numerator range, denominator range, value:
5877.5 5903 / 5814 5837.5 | 0.88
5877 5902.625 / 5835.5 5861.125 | 0.88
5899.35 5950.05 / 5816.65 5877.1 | 0.92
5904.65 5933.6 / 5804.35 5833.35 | 0.90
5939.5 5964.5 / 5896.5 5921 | 1.09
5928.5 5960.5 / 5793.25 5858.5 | 0.96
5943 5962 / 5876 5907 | 1.09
